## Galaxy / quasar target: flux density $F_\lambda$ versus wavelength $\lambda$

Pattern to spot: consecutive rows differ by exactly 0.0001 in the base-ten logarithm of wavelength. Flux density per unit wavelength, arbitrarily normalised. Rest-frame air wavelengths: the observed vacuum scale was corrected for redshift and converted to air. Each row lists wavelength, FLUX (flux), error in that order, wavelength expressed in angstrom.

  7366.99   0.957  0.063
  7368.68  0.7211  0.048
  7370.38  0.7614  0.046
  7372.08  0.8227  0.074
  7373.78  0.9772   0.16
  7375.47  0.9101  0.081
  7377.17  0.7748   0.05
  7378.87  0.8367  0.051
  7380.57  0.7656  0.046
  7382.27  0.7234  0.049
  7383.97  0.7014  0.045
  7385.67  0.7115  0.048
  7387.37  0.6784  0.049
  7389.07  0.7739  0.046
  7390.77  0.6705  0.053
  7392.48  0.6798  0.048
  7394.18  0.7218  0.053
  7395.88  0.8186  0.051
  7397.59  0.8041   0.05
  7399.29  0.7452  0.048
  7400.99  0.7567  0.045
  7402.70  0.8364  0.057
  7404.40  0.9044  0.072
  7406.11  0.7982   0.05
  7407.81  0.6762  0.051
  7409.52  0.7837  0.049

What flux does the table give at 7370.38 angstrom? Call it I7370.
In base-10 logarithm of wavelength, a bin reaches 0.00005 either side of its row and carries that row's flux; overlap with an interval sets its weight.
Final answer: 0.7614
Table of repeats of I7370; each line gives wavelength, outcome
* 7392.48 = 0.6798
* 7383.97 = 0.7014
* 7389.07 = 0.7739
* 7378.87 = 0.8367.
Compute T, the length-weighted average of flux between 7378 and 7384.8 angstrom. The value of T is 0.757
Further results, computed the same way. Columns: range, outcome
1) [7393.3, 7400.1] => 0.772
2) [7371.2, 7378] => 0.871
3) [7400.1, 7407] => 0.823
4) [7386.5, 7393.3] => 0.7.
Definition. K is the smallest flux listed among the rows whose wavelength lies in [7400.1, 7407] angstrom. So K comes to 0.7567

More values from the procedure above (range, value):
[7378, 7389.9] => 0.6784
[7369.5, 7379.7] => 0.7614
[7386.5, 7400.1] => 0.6705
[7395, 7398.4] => 0.8041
